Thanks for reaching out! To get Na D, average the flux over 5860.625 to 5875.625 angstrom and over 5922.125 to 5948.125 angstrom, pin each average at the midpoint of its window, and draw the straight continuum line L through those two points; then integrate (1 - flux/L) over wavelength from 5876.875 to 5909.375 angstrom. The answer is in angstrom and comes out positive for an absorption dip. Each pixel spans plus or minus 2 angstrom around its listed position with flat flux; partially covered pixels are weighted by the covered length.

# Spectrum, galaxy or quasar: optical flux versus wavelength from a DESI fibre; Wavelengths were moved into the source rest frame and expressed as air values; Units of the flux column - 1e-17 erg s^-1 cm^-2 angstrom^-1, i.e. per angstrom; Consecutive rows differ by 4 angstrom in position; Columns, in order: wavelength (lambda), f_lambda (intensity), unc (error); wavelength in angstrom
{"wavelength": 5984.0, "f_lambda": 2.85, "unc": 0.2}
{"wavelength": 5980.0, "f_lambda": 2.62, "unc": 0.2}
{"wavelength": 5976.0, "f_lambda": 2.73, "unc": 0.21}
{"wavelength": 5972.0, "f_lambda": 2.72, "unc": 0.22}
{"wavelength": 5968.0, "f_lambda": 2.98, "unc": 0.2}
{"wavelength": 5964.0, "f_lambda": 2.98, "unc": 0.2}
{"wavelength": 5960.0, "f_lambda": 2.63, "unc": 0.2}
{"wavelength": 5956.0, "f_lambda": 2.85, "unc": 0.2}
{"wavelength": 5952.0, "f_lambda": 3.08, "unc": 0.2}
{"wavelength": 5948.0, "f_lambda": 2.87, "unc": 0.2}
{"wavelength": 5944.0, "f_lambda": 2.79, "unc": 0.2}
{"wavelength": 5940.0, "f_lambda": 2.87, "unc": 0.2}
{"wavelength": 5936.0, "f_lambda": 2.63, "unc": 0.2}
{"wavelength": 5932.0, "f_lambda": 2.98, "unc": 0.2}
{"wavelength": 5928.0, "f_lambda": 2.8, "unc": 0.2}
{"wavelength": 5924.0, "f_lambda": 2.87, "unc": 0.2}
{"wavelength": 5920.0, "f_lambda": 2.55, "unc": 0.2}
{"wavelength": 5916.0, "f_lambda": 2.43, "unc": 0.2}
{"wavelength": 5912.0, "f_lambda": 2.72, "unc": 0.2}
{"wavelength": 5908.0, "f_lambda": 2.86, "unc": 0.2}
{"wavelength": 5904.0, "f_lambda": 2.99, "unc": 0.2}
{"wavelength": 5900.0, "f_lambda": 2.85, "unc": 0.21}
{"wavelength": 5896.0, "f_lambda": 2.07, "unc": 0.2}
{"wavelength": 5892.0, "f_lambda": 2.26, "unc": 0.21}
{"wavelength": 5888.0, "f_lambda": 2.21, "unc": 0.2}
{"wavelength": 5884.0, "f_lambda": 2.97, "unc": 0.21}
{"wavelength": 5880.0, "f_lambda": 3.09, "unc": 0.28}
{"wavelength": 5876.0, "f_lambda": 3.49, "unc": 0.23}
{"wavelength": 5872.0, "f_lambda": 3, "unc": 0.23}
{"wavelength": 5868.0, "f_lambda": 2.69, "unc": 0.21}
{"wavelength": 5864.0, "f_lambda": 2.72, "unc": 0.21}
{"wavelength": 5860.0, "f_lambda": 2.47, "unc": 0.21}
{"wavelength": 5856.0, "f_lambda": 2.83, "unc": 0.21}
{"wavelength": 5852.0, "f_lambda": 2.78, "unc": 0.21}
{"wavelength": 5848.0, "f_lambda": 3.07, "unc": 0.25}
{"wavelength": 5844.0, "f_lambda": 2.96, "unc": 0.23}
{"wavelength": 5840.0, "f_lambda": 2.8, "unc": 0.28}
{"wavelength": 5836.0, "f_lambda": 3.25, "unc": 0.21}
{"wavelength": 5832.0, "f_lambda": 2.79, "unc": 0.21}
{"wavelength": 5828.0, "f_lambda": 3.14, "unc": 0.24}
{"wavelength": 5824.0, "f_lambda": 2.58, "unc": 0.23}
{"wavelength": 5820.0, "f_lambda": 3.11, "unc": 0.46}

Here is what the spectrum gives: 1.74 angstrom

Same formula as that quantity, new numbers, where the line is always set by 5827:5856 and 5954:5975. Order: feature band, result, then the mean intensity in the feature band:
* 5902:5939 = 1.43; 2.76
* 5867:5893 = 0.65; 2.84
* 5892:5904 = 1.58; 2.52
